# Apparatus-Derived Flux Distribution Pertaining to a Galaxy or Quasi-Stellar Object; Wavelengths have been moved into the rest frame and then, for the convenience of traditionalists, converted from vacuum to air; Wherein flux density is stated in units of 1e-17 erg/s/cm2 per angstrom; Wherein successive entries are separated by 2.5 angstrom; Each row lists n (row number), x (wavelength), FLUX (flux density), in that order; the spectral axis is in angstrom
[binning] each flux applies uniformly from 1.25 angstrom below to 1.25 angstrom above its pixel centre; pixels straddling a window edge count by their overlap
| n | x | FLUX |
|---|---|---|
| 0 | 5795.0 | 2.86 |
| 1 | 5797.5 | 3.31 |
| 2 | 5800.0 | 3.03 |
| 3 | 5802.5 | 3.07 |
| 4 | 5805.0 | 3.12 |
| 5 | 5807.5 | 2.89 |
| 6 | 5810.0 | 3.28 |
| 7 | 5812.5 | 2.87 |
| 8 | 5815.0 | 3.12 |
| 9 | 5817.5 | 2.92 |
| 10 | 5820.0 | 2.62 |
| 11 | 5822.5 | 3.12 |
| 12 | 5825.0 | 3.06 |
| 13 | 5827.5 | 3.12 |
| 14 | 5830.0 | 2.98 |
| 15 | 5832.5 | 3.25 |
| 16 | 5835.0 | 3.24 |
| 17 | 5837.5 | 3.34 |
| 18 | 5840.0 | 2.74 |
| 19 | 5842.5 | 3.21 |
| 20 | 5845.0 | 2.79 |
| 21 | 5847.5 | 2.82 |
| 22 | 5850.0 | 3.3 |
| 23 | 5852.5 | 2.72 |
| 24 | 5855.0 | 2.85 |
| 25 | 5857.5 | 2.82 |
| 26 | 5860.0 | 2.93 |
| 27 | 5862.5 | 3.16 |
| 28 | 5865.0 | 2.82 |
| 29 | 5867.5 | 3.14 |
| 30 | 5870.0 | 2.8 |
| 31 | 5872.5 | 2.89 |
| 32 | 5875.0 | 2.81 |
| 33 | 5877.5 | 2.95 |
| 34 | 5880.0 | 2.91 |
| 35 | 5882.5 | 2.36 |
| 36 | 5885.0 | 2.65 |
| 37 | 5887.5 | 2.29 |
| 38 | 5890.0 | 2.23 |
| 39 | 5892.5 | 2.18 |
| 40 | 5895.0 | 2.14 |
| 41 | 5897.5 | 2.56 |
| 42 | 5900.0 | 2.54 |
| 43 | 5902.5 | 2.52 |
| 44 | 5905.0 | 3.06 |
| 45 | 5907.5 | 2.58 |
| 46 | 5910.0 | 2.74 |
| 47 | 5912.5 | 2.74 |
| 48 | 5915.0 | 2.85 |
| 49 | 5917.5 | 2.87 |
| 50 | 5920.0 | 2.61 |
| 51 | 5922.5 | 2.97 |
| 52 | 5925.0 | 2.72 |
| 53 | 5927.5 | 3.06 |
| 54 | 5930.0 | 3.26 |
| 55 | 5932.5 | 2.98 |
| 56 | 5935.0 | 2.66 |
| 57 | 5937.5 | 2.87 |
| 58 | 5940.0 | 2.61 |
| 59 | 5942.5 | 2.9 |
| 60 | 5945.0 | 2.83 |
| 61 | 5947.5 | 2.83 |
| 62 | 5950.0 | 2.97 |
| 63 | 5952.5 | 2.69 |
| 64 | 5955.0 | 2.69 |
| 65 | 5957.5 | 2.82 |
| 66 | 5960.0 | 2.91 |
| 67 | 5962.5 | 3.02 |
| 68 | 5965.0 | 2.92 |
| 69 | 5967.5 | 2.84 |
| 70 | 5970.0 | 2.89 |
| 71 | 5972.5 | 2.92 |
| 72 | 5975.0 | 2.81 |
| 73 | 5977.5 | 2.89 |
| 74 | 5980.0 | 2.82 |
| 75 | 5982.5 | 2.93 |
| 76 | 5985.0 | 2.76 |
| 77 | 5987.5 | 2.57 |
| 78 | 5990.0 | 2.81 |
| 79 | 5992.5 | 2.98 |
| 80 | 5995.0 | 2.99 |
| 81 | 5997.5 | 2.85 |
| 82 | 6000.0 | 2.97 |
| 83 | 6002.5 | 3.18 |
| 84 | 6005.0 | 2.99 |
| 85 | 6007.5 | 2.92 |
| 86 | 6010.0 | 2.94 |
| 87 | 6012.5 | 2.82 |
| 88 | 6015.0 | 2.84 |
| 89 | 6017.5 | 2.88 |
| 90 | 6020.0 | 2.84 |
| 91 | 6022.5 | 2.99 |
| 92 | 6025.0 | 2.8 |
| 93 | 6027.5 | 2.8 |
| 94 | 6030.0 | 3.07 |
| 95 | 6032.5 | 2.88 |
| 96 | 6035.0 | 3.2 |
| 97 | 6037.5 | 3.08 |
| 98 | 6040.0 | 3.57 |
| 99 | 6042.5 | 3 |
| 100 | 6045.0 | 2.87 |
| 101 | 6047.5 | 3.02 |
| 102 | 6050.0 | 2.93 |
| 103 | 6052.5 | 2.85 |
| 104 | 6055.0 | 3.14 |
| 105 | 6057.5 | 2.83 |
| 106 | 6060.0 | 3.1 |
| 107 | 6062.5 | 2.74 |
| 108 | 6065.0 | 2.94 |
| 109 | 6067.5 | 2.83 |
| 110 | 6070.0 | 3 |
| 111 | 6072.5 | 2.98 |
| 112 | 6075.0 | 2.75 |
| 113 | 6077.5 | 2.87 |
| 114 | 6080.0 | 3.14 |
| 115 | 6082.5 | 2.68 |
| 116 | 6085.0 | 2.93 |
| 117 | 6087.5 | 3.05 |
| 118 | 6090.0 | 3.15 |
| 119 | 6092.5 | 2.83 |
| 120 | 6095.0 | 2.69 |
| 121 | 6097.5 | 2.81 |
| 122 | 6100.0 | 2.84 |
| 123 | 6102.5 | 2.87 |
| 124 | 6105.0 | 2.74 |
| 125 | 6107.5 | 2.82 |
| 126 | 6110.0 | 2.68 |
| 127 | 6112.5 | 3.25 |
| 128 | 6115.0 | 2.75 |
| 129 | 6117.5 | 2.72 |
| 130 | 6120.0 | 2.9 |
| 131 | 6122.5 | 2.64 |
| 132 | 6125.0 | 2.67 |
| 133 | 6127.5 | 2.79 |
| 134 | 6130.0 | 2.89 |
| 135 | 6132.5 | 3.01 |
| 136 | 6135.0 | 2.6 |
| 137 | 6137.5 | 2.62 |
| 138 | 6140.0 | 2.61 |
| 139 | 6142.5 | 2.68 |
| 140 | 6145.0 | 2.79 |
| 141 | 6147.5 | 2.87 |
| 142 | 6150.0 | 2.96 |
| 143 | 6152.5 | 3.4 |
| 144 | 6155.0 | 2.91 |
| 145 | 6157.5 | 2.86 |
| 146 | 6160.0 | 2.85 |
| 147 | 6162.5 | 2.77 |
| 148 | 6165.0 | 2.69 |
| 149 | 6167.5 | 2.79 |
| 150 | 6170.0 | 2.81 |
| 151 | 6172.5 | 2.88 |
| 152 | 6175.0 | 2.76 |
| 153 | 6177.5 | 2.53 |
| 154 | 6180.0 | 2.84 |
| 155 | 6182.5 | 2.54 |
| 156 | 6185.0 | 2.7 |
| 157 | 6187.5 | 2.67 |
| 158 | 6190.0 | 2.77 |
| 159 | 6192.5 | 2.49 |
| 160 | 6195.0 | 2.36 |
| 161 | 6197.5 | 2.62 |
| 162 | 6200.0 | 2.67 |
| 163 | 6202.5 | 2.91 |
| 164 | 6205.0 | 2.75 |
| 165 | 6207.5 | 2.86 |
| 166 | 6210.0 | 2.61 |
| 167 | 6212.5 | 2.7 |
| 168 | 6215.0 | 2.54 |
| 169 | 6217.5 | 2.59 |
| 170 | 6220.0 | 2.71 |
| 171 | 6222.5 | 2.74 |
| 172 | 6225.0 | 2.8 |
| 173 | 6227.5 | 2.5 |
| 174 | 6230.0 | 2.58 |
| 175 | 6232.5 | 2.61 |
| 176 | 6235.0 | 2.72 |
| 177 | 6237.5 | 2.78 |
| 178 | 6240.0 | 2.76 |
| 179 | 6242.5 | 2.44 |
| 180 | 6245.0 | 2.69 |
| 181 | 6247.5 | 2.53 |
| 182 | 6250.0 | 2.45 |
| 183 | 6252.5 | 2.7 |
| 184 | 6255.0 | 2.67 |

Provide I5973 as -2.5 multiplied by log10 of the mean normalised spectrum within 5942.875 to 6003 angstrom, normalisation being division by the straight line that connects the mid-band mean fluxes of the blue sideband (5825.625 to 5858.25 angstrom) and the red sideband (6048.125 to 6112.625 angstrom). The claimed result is 0.03 mag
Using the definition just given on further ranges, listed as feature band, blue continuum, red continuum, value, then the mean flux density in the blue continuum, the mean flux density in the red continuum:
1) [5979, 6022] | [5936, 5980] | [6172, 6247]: -0.028 mag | 2.85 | 2.67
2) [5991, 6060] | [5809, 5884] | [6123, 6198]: -0.048 mag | 2.96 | 2.76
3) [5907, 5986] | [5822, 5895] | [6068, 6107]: 0.010 mag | 2.86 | 2.89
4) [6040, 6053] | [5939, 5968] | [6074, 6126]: -0.058 mag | 2.84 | 2.85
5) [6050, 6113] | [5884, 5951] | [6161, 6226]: -0.075 mag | 2.71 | 2.7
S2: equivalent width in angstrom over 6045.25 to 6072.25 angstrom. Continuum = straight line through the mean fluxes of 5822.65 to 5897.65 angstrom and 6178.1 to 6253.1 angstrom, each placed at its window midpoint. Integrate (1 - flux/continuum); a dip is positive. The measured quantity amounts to -2.0 angstrom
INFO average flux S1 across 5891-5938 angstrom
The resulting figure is 2.73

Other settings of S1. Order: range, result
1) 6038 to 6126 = 2.9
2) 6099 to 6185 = 2.8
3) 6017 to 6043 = 3.01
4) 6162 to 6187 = 2.73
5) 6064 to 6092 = 2.94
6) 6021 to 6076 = 2.97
